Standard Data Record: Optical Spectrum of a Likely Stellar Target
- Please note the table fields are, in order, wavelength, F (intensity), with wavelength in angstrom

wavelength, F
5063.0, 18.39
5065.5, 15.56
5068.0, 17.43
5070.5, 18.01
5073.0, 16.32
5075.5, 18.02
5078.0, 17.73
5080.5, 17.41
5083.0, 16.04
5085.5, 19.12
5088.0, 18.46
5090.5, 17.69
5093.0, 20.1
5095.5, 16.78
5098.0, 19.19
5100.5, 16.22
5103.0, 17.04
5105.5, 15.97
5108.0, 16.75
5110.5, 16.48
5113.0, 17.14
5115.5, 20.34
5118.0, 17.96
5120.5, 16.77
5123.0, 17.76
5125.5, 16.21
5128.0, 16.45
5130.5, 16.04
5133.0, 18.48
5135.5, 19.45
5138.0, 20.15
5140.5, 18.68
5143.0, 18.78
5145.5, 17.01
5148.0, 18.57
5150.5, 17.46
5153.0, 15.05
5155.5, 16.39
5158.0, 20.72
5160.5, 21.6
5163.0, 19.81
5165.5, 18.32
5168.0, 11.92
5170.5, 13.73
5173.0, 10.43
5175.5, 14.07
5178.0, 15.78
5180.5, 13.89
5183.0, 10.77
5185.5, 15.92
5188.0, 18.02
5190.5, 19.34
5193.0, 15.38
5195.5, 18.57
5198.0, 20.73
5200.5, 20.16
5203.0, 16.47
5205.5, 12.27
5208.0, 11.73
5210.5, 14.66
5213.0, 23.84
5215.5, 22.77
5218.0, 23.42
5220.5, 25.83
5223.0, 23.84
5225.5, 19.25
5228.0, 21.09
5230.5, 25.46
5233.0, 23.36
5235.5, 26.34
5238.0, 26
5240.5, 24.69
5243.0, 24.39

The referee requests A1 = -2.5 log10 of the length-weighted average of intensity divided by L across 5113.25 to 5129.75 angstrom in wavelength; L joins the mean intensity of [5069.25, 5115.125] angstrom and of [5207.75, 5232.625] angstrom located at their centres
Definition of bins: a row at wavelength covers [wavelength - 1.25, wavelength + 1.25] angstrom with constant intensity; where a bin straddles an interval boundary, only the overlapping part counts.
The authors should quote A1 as 0.06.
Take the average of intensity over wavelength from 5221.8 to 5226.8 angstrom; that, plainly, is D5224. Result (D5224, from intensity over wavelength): 21.5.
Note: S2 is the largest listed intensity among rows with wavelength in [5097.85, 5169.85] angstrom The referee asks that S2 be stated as 21.6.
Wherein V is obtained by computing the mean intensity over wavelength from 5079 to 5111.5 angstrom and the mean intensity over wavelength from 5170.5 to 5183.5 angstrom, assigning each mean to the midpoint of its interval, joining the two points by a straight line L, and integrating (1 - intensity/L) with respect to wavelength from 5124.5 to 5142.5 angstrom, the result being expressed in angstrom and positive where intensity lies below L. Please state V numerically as -2.9 angstrom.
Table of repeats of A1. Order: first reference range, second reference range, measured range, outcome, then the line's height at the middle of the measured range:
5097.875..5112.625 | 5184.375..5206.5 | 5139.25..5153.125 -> -0.043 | 17.1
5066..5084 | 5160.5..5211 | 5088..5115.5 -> -0.041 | 16.9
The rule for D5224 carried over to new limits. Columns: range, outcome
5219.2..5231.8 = 23.1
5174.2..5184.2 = 13.6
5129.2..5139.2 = 18.5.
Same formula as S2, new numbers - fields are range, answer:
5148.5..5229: 25.83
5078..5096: 20.1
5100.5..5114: 17.14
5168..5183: 15.78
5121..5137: 19.45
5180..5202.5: 20.73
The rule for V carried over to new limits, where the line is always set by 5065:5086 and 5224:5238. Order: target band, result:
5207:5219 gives 1.77 angstrom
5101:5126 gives 2.04 angstrom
